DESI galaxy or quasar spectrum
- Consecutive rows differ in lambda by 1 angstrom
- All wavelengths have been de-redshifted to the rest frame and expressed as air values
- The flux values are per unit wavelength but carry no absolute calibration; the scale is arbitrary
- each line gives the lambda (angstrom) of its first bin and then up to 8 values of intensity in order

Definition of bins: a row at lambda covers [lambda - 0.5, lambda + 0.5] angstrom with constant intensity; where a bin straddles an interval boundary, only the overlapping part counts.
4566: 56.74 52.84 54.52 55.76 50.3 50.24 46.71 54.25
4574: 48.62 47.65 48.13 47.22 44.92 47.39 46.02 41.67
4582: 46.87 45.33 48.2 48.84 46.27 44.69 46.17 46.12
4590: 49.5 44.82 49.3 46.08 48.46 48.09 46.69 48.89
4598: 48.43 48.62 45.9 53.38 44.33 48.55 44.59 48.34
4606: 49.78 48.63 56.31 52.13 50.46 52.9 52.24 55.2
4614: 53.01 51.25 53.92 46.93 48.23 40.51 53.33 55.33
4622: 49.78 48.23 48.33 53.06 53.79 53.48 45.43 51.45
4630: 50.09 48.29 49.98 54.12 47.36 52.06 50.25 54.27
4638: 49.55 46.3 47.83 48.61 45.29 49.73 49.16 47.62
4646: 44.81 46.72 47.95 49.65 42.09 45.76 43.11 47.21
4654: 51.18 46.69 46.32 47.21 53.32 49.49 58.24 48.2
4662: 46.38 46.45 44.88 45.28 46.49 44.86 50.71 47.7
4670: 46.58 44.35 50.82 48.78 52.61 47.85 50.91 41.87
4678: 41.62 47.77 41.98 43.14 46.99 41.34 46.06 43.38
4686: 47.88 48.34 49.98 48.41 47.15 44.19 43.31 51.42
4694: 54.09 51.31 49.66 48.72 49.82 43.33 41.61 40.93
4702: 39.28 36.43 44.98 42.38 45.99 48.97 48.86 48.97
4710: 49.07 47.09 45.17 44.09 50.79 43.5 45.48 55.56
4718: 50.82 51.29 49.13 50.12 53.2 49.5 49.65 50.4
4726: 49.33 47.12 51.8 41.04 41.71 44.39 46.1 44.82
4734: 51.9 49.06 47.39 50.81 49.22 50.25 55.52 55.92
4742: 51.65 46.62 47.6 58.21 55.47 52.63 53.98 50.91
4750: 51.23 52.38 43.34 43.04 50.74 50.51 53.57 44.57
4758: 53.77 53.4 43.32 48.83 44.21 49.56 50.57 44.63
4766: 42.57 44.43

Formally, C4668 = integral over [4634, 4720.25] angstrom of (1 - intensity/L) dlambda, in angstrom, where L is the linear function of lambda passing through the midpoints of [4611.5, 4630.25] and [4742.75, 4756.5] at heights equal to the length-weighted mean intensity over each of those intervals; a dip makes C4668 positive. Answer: 5.9 angstrom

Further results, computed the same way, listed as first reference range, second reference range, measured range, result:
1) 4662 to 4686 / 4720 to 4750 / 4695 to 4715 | 1.0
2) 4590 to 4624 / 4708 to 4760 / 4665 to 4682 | 0.9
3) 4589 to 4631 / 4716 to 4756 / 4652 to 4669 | 0.5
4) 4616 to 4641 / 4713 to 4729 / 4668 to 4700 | 1.6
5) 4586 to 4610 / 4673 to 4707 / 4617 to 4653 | -1.2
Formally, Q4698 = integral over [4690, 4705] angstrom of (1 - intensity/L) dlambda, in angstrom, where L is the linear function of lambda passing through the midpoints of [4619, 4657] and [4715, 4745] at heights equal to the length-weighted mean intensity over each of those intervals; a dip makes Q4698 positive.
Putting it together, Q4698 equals 1.1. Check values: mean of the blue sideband 48.9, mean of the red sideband 49.3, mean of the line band 45.6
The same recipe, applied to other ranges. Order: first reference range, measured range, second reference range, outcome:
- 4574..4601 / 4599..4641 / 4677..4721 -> -2.9 angstrom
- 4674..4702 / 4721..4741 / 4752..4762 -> -0.4 angstrom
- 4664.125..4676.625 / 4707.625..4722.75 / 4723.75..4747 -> 0.0 angstrom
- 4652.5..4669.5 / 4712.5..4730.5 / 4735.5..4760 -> 0.5 angstrom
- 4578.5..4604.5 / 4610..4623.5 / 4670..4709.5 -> -1.1 angstrom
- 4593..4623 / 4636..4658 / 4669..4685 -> 0.0 angstrom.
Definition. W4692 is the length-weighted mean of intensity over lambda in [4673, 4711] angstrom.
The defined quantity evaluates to 46.3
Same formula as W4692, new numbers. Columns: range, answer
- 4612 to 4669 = 49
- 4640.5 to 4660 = 47.7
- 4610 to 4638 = 50.8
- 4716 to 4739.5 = 48.8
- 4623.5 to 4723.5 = 47.7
